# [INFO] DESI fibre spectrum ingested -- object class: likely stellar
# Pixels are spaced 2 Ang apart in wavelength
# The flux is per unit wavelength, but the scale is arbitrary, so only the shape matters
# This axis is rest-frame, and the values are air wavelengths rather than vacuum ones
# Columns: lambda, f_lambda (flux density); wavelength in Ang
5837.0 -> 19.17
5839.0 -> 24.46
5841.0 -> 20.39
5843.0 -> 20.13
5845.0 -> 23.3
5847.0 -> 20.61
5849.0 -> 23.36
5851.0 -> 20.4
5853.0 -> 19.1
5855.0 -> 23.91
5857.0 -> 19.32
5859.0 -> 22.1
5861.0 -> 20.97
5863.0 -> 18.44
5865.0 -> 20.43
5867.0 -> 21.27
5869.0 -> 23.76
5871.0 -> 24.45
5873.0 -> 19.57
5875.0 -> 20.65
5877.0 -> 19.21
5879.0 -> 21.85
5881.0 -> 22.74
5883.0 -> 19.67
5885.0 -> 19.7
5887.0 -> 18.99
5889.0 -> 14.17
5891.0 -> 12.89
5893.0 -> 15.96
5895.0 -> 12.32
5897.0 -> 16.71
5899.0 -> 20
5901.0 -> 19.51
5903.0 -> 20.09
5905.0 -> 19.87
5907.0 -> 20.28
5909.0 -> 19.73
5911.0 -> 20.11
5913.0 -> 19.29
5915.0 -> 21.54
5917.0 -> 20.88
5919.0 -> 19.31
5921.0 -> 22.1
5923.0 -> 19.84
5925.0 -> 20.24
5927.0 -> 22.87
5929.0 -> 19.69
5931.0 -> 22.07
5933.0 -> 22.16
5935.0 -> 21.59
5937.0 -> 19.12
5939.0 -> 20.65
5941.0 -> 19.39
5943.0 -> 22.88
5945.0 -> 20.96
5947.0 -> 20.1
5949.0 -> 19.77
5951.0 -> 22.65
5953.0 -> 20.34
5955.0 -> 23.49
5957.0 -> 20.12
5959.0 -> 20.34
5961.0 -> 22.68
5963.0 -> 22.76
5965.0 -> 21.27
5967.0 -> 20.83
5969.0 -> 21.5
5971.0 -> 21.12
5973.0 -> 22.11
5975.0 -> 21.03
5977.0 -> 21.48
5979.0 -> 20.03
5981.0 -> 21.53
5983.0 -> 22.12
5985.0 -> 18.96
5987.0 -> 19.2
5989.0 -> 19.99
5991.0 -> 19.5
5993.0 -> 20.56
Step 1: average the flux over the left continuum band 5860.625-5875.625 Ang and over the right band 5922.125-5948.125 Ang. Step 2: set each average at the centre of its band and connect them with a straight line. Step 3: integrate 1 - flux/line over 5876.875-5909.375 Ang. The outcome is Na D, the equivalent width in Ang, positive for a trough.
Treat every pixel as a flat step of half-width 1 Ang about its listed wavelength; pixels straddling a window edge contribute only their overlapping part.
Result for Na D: 4.1 Ang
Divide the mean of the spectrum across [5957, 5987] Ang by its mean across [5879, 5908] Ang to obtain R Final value 1.2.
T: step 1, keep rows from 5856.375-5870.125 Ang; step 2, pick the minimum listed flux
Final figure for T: 18.44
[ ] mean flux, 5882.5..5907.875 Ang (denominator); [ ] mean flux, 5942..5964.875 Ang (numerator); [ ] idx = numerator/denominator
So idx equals 1.22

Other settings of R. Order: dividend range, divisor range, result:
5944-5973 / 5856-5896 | 1.10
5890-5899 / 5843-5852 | 0.69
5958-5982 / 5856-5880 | 1.02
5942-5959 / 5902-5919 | 1.05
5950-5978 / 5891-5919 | 1.15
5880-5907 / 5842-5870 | 0.85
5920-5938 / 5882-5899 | 1.28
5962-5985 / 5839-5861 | 1.00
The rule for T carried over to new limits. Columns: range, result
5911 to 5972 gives 19.12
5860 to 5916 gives 12.32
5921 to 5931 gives 19.69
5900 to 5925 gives 19.29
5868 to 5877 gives 19.21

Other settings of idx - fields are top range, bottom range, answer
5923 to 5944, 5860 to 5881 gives 0.99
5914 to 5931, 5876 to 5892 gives 1.12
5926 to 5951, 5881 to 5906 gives 1.19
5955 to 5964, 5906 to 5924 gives 1.07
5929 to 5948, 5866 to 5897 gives 1.10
